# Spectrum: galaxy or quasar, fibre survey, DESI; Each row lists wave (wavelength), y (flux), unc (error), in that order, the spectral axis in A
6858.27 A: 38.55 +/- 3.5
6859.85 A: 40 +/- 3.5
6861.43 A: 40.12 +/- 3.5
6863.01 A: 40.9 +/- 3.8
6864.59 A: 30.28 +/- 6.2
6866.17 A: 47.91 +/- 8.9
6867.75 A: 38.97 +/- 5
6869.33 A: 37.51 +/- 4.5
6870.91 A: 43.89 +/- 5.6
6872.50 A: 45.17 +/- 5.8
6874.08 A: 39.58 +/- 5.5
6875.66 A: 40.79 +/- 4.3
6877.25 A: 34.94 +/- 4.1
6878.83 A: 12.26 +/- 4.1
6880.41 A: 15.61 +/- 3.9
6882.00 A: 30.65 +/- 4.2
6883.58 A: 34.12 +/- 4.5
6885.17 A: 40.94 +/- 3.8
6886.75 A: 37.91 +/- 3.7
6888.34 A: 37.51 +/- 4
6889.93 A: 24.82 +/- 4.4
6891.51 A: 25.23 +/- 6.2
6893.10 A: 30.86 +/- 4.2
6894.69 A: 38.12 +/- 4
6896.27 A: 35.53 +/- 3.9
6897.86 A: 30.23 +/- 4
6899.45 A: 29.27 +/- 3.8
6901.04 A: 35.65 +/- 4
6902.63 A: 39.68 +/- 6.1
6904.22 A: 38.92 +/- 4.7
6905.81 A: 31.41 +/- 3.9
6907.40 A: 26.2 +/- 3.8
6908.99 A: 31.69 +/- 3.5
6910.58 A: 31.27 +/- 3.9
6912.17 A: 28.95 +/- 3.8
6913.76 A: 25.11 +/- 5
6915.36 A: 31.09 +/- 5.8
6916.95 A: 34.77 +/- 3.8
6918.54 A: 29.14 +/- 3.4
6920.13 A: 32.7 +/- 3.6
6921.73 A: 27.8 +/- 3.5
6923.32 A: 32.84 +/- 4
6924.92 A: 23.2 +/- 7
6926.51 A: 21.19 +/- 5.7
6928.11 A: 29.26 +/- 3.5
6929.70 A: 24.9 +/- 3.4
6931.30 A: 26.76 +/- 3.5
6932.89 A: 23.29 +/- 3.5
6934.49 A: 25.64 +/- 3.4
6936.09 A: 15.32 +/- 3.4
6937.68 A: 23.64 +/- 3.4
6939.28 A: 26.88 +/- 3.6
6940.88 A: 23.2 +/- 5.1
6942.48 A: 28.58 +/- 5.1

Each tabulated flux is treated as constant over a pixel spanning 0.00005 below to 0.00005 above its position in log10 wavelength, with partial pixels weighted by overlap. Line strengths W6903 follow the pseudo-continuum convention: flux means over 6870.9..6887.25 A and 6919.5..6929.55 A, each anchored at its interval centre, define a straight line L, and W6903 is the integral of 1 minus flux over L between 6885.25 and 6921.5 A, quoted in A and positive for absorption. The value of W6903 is -2.2 A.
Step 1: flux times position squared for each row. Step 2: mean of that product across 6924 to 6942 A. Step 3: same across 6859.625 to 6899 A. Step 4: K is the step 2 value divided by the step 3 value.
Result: 0.70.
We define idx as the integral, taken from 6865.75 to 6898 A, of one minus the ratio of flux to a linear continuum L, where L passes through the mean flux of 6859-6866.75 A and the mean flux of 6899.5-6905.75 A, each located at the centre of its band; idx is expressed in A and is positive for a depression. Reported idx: 3.2 A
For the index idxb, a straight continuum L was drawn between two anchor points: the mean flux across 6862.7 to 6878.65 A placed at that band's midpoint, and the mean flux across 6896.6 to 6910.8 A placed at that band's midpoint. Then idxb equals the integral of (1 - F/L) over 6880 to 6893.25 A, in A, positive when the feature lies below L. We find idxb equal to 1.7 A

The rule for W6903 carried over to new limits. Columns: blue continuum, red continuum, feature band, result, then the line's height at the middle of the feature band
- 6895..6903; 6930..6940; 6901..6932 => -1.07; 29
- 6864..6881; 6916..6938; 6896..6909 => -1.11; 30.6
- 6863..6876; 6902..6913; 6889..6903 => 1.14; 34.9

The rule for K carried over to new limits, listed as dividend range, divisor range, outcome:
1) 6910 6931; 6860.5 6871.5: 0.73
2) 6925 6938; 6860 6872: 0.60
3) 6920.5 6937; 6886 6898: 0.78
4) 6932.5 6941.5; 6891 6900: 0.73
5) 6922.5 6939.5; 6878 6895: 0.85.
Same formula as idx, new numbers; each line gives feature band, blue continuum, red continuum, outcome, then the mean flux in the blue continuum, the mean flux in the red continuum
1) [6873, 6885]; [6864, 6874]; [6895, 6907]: 2.51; 40.8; 34.3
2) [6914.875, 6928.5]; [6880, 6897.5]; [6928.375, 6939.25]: -1.52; 32.3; 23.8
